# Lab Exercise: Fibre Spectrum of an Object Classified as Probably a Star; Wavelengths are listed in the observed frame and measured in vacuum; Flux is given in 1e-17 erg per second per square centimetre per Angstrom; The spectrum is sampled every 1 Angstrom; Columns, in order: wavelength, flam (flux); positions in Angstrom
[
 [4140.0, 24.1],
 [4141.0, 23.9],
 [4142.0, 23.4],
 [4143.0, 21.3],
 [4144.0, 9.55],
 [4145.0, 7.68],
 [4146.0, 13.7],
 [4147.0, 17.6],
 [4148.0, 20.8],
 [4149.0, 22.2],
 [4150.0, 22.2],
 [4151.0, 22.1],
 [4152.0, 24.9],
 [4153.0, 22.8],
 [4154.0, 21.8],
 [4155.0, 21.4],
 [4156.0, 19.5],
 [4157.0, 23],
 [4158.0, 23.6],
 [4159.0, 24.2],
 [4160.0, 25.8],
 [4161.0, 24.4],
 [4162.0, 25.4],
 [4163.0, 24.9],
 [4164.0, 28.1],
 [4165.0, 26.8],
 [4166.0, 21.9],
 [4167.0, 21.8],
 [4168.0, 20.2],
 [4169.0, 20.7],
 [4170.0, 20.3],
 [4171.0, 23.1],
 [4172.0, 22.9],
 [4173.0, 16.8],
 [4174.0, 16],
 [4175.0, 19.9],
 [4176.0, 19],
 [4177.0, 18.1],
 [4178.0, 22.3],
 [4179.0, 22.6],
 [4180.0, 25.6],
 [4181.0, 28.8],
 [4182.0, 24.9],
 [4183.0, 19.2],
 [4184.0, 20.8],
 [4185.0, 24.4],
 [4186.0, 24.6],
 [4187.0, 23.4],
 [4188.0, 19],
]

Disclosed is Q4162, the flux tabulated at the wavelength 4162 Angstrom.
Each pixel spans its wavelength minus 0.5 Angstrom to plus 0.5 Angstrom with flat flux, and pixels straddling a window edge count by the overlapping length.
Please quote 25.4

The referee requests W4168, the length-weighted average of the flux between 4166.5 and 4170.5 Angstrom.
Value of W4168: 20.8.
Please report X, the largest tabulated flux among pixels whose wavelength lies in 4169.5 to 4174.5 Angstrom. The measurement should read 23.1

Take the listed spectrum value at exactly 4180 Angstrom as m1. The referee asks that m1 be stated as 25.6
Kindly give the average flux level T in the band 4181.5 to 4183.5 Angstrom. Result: 22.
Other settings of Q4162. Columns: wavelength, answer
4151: 22.1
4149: 22.2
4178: 22.3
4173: 16.8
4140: 24.1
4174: 16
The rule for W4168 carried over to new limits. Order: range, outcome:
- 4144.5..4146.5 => 10.7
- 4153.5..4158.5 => 21.9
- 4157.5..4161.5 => 24.5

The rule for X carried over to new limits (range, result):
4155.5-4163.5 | 25.8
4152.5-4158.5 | 23.6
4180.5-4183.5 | 28.8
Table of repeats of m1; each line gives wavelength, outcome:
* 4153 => 22.8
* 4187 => 23.4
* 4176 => 19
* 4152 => 24.9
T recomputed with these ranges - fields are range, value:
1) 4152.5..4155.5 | 22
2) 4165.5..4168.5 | 21.3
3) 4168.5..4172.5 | 21.8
